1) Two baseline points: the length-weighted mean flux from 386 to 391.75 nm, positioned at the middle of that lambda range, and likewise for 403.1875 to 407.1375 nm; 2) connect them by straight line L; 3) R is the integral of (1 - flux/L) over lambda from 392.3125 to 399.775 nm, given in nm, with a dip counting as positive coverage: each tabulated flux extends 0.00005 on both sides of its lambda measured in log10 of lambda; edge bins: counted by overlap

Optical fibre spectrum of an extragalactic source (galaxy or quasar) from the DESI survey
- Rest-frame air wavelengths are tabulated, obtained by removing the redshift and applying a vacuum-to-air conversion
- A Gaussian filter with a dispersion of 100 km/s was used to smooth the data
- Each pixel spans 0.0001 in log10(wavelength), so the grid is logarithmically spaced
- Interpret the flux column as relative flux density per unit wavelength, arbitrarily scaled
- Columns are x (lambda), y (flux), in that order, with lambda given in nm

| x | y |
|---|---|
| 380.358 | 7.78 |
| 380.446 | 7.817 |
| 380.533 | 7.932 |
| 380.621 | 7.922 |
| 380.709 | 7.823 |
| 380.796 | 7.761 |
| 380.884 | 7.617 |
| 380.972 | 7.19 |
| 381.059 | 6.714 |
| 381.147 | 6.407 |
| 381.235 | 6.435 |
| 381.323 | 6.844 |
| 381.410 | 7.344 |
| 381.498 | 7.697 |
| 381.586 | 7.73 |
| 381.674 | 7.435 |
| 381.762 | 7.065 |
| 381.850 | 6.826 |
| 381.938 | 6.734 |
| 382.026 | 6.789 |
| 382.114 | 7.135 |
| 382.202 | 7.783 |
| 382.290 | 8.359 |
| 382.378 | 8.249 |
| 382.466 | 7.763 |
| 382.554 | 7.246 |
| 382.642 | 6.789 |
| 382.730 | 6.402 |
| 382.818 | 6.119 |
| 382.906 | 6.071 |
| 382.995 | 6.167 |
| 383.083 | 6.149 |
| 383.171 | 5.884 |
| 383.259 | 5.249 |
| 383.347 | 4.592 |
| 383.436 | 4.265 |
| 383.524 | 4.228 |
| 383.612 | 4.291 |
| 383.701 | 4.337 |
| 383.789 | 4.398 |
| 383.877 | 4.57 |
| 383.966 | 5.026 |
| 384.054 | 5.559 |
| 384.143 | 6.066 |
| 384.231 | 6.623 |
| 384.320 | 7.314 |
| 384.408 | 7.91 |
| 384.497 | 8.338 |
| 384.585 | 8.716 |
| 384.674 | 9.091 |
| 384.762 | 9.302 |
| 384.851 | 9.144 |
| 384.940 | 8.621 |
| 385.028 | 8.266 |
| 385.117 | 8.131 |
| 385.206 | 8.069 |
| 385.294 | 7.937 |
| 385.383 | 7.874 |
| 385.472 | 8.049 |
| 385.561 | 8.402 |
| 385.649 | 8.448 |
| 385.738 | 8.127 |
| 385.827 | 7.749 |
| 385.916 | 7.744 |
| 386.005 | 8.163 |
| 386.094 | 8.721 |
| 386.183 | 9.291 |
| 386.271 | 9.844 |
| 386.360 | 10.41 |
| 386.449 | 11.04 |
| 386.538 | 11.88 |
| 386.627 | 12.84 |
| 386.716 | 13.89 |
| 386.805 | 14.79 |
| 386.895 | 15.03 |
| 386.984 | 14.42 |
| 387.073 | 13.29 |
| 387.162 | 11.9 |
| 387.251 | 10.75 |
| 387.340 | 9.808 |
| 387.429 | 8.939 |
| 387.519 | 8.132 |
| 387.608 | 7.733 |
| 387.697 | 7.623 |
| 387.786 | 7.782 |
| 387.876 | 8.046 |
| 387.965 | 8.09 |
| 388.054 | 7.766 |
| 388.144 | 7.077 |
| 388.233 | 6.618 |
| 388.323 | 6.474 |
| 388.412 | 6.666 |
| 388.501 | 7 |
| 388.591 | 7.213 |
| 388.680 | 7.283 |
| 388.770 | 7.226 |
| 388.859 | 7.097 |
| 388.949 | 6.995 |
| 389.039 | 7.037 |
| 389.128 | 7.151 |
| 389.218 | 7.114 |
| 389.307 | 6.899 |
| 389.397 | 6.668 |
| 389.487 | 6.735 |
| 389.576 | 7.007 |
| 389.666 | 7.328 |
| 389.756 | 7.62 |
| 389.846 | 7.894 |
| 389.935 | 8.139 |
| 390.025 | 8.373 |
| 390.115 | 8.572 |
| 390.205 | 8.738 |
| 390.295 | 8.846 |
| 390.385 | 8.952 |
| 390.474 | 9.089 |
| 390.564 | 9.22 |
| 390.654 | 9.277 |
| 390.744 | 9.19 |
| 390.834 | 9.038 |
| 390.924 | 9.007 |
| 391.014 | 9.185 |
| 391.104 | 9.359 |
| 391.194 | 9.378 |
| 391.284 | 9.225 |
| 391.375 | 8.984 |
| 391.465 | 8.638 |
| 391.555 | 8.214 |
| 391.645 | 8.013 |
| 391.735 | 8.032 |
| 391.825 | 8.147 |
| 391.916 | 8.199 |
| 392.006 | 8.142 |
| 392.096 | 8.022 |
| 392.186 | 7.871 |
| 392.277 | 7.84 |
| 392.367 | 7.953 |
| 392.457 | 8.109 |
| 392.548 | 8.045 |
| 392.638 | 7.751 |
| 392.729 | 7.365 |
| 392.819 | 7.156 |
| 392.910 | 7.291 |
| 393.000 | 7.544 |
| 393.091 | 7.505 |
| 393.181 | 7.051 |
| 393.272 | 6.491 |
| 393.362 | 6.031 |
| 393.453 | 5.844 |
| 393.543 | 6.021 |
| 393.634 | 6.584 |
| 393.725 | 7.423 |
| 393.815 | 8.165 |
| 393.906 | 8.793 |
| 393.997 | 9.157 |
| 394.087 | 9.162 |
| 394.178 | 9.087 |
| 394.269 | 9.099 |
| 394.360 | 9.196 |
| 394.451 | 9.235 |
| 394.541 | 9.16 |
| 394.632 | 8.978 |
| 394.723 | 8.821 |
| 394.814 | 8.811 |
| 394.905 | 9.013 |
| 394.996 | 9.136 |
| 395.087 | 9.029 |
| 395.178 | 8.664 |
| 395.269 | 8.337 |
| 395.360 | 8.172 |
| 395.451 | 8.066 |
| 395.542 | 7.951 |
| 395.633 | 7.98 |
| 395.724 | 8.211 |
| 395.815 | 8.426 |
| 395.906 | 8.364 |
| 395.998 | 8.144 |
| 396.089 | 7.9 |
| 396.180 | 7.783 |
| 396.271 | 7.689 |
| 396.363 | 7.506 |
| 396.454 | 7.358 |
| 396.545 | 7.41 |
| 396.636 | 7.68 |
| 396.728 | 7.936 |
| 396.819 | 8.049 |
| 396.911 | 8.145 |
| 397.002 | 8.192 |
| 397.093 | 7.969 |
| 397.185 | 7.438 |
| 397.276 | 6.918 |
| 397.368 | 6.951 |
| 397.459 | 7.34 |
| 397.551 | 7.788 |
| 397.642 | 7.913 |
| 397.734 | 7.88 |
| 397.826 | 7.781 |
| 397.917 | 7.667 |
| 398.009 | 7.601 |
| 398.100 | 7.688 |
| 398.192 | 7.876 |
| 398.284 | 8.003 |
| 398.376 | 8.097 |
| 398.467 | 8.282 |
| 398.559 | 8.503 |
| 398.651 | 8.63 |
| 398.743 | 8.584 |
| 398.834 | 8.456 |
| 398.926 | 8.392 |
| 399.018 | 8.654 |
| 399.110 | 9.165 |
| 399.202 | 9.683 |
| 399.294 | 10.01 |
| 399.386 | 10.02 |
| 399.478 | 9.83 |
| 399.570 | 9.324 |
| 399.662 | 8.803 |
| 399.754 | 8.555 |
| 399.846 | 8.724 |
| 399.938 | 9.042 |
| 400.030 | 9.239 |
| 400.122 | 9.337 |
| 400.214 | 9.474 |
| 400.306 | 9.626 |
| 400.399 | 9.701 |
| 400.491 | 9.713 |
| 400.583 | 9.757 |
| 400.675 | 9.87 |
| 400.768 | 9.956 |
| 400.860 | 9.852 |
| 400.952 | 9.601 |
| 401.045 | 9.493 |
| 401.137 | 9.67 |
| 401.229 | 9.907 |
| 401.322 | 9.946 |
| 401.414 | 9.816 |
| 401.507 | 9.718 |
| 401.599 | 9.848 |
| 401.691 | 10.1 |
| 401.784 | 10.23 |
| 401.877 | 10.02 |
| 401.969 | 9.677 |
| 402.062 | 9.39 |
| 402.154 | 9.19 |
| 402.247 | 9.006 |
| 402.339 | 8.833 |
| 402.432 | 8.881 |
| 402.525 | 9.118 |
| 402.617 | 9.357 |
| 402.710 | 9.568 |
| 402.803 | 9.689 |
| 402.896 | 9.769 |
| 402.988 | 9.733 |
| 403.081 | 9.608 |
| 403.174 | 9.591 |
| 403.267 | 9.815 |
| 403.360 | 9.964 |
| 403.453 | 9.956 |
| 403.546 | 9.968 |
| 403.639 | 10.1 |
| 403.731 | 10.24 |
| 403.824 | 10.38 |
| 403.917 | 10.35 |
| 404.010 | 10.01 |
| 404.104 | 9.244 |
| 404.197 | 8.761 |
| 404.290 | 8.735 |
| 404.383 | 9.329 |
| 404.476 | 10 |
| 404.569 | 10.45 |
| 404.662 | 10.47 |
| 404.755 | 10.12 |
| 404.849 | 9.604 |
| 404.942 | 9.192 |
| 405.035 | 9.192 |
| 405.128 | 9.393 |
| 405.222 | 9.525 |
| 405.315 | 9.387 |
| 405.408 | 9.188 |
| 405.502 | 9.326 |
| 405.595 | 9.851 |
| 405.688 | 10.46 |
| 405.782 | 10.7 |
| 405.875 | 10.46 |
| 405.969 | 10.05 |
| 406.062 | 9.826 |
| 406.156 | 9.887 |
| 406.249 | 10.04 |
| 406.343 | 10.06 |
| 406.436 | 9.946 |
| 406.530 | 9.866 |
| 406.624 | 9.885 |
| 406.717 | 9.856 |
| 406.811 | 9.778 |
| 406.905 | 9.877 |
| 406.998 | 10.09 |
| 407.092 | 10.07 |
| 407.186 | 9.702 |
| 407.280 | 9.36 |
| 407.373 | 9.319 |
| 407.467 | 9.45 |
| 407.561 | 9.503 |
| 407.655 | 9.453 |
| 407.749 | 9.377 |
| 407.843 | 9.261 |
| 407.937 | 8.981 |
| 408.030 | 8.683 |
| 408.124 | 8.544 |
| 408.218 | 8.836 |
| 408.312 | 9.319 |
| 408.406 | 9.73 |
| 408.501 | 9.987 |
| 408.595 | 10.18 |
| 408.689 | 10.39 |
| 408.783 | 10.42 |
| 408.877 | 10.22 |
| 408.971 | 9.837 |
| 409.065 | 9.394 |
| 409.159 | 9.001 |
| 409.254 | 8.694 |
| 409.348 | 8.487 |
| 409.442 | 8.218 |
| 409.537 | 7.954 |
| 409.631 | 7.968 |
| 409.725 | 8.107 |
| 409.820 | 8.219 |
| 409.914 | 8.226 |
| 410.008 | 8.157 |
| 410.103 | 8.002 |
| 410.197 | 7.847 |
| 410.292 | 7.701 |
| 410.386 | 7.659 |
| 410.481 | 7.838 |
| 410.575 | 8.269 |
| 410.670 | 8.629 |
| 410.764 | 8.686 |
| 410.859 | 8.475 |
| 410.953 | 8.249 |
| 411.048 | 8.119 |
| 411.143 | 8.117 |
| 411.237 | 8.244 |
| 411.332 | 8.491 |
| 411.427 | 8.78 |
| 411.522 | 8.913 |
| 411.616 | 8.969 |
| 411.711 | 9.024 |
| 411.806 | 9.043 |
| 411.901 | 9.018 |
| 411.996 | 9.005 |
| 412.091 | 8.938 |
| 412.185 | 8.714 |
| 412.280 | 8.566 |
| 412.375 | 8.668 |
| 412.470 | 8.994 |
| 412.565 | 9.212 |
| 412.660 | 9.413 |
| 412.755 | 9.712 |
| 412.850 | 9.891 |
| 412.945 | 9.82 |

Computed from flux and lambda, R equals 0.94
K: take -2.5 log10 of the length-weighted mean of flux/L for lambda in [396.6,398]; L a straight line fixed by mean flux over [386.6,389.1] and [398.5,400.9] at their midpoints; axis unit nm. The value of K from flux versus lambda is 0.20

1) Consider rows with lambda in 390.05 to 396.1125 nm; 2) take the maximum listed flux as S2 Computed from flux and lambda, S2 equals 9.378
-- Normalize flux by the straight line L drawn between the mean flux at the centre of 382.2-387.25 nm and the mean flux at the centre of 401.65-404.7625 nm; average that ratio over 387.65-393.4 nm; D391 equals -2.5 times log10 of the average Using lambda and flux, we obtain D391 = 0.11 mag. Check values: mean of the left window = 8.19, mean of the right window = 9.69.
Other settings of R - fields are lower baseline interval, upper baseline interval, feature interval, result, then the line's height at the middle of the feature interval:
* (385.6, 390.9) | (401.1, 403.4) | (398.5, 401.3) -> 0.05 nm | 9.48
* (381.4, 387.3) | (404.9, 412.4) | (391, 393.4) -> 0.13 nm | 8.42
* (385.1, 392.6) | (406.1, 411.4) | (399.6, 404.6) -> -0.38 nm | 8.92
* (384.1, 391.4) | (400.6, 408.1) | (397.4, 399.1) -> 0.23 nm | 9.33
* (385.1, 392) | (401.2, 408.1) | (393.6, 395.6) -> 0.10 nm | 9.1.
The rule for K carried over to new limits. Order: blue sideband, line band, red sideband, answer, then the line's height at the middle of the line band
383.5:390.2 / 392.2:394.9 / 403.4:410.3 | 0.096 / 8.67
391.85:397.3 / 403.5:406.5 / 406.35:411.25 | -0.126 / 8.74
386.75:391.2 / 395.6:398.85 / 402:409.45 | 0.155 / 9.1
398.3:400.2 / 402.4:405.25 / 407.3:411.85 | -0.092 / 8.9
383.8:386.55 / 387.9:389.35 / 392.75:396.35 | 0.140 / 8.11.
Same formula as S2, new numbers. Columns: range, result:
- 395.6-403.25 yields 10.23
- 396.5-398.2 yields 8.192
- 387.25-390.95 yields 10.75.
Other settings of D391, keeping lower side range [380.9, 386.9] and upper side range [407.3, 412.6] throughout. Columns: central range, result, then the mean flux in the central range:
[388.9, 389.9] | 0.110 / 7.14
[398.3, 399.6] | -0.077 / 8.95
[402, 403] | -0.101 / 9.32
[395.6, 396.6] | 0.043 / 7.89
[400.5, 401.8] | -0.167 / 9.83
